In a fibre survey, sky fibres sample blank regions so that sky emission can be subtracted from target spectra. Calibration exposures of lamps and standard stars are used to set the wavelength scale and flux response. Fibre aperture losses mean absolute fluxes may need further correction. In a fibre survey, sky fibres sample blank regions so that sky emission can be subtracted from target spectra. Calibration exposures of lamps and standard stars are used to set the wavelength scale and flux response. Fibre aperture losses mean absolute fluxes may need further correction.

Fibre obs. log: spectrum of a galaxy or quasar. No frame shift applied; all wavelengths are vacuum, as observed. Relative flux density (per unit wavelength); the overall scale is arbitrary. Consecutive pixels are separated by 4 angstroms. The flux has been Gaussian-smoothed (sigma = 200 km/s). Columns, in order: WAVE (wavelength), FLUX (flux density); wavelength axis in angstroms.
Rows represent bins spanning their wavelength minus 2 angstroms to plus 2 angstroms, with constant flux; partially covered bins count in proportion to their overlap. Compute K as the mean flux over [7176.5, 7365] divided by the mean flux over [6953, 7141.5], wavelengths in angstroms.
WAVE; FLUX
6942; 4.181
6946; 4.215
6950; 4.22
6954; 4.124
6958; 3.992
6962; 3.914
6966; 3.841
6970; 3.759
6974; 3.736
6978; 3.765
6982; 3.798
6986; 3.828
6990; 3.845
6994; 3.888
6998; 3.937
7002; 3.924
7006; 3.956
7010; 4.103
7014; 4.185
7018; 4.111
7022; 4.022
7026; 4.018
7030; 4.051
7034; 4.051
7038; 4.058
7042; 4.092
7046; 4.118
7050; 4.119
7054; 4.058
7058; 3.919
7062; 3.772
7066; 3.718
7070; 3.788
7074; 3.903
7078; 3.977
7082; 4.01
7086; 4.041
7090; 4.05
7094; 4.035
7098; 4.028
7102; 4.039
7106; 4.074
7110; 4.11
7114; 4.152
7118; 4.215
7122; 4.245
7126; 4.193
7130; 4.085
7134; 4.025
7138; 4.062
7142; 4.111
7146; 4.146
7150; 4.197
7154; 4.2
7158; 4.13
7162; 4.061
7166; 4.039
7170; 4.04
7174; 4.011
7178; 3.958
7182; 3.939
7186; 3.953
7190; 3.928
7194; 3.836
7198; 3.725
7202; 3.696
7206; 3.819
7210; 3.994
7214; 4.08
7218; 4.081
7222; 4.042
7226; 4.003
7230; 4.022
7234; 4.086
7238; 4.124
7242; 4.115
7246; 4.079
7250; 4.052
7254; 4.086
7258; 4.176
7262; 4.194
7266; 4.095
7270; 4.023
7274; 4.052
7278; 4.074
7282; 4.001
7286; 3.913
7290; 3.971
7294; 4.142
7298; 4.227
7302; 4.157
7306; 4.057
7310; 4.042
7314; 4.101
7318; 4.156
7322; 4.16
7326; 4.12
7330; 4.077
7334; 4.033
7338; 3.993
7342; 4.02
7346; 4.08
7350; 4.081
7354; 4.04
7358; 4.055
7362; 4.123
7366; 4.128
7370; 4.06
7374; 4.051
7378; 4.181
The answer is 1.0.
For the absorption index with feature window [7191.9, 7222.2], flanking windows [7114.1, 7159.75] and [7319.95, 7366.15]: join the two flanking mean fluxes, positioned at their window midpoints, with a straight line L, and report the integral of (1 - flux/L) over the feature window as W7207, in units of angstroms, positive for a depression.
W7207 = 1.6 angstroms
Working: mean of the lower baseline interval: 4.15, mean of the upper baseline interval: 4.07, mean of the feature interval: 3.9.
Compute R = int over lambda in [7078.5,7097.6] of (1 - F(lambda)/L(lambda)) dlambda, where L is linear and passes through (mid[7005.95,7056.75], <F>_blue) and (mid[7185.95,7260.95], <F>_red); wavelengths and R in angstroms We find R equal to 0.1 angstroms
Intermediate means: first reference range 4.07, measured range 4.03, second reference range 4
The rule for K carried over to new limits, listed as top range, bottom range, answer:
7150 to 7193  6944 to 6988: 1.03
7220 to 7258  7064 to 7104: 1.03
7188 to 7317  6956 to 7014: 1.04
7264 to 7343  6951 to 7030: 1.03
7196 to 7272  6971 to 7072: 1.02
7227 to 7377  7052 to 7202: 1.02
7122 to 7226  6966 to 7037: 1.02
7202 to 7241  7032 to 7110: 1.00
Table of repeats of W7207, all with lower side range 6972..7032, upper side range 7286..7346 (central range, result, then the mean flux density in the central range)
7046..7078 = 0.4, 3.92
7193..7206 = 0.9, 3.76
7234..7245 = -0.2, 4.11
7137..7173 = -0.9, 4.11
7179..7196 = 0.5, 3.92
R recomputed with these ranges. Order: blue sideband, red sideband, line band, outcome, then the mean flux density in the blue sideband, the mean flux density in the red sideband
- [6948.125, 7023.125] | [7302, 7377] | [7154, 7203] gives 0.7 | 3.94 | 4.08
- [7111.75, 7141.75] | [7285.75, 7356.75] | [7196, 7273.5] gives 1.5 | 4.14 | 4.08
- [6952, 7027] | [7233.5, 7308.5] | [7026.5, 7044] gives -0.4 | 3.93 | 4.09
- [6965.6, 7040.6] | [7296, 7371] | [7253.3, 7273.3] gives -0.3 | 3.94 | 4.09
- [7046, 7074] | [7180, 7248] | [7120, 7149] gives -1.4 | 3.91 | 3.97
